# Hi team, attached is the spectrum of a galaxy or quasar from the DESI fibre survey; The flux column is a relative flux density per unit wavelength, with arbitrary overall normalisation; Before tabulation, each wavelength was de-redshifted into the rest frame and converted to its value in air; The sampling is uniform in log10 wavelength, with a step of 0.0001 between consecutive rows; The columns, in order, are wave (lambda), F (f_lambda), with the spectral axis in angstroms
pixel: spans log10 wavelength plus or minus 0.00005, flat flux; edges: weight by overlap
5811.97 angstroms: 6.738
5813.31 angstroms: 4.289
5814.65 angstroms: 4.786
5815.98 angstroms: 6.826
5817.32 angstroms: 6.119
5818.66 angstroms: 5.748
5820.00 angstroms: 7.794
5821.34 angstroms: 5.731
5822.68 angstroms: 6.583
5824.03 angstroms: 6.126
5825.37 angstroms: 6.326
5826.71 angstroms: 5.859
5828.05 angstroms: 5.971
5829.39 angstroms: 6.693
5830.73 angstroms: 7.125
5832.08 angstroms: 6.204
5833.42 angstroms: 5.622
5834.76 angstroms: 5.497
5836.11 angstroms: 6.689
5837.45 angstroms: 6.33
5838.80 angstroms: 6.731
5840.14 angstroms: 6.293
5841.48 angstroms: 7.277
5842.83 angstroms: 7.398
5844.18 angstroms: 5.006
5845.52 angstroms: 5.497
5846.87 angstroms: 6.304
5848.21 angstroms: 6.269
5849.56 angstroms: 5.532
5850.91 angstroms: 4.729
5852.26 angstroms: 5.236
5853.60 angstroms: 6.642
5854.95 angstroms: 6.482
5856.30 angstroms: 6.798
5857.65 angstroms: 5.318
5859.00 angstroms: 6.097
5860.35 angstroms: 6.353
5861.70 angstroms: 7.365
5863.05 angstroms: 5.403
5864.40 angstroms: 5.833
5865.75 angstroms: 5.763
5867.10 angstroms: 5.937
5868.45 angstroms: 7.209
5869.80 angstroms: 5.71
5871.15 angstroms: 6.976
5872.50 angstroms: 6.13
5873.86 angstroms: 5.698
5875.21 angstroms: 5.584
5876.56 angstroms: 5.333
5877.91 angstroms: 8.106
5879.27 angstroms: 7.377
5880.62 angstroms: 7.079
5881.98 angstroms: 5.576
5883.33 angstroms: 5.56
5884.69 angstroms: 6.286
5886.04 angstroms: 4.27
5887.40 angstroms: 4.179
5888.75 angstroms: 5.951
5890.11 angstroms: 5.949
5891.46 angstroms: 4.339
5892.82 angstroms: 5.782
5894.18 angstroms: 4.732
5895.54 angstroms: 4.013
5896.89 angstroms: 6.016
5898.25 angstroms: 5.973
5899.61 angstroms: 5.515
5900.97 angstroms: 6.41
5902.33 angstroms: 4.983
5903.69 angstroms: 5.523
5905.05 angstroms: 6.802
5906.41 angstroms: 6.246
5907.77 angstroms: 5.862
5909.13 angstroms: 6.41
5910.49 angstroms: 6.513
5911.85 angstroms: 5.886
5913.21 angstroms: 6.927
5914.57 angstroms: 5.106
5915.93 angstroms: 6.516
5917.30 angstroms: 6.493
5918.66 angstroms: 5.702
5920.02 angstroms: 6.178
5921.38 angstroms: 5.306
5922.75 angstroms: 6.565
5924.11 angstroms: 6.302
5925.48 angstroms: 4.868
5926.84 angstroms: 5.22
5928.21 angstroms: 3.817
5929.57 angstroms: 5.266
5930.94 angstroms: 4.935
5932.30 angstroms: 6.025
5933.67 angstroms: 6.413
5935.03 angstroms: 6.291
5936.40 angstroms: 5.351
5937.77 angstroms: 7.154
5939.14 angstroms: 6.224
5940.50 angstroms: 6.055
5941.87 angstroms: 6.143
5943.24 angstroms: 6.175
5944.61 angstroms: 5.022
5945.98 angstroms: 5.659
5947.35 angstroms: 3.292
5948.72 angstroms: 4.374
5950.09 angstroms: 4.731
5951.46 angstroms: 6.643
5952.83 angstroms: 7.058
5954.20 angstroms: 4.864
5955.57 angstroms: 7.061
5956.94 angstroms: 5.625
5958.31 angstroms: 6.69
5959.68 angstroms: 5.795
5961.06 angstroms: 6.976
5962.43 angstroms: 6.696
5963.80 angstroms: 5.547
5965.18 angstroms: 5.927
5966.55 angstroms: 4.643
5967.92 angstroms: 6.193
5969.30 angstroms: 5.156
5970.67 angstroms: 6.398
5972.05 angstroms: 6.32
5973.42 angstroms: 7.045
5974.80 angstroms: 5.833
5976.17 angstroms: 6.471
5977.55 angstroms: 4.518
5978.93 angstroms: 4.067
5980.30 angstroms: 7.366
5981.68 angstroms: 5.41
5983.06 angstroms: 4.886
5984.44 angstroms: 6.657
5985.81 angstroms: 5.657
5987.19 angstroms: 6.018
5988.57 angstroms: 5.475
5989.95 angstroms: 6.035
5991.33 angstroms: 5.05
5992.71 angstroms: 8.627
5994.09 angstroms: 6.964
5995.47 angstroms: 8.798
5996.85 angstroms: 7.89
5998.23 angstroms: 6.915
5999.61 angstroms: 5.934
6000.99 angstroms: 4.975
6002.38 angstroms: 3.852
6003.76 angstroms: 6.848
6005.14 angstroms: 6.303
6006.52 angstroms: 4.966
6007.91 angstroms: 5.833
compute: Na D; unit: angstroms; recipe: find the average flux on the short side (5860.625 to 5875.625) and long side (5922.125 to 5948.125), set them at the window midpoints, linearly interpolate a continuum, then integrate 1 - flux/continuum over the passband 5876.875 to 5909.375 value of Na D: 1.0 angstroms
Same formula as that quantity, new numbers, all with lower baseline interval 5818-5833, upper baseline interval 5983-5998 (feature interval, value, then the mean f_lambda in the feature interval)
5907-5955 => 5.7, 5.76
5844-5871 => 1.7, 6.01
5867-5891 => 1.5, 6.04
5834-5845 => 0.0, 6.38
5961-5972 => 1.2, 5.91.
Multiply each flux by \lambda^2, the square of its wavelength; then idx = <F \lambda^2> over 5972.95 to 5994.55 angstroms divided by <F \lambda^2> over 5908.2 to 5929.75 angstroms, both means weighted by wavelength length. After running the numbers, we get 1.05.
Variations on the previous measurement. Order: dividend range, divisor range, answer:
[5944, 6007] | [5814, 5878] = 1.01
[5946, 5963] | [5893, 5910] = 1.03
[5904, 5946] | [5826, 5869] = 0.98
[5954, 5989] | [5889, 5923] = 1.04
